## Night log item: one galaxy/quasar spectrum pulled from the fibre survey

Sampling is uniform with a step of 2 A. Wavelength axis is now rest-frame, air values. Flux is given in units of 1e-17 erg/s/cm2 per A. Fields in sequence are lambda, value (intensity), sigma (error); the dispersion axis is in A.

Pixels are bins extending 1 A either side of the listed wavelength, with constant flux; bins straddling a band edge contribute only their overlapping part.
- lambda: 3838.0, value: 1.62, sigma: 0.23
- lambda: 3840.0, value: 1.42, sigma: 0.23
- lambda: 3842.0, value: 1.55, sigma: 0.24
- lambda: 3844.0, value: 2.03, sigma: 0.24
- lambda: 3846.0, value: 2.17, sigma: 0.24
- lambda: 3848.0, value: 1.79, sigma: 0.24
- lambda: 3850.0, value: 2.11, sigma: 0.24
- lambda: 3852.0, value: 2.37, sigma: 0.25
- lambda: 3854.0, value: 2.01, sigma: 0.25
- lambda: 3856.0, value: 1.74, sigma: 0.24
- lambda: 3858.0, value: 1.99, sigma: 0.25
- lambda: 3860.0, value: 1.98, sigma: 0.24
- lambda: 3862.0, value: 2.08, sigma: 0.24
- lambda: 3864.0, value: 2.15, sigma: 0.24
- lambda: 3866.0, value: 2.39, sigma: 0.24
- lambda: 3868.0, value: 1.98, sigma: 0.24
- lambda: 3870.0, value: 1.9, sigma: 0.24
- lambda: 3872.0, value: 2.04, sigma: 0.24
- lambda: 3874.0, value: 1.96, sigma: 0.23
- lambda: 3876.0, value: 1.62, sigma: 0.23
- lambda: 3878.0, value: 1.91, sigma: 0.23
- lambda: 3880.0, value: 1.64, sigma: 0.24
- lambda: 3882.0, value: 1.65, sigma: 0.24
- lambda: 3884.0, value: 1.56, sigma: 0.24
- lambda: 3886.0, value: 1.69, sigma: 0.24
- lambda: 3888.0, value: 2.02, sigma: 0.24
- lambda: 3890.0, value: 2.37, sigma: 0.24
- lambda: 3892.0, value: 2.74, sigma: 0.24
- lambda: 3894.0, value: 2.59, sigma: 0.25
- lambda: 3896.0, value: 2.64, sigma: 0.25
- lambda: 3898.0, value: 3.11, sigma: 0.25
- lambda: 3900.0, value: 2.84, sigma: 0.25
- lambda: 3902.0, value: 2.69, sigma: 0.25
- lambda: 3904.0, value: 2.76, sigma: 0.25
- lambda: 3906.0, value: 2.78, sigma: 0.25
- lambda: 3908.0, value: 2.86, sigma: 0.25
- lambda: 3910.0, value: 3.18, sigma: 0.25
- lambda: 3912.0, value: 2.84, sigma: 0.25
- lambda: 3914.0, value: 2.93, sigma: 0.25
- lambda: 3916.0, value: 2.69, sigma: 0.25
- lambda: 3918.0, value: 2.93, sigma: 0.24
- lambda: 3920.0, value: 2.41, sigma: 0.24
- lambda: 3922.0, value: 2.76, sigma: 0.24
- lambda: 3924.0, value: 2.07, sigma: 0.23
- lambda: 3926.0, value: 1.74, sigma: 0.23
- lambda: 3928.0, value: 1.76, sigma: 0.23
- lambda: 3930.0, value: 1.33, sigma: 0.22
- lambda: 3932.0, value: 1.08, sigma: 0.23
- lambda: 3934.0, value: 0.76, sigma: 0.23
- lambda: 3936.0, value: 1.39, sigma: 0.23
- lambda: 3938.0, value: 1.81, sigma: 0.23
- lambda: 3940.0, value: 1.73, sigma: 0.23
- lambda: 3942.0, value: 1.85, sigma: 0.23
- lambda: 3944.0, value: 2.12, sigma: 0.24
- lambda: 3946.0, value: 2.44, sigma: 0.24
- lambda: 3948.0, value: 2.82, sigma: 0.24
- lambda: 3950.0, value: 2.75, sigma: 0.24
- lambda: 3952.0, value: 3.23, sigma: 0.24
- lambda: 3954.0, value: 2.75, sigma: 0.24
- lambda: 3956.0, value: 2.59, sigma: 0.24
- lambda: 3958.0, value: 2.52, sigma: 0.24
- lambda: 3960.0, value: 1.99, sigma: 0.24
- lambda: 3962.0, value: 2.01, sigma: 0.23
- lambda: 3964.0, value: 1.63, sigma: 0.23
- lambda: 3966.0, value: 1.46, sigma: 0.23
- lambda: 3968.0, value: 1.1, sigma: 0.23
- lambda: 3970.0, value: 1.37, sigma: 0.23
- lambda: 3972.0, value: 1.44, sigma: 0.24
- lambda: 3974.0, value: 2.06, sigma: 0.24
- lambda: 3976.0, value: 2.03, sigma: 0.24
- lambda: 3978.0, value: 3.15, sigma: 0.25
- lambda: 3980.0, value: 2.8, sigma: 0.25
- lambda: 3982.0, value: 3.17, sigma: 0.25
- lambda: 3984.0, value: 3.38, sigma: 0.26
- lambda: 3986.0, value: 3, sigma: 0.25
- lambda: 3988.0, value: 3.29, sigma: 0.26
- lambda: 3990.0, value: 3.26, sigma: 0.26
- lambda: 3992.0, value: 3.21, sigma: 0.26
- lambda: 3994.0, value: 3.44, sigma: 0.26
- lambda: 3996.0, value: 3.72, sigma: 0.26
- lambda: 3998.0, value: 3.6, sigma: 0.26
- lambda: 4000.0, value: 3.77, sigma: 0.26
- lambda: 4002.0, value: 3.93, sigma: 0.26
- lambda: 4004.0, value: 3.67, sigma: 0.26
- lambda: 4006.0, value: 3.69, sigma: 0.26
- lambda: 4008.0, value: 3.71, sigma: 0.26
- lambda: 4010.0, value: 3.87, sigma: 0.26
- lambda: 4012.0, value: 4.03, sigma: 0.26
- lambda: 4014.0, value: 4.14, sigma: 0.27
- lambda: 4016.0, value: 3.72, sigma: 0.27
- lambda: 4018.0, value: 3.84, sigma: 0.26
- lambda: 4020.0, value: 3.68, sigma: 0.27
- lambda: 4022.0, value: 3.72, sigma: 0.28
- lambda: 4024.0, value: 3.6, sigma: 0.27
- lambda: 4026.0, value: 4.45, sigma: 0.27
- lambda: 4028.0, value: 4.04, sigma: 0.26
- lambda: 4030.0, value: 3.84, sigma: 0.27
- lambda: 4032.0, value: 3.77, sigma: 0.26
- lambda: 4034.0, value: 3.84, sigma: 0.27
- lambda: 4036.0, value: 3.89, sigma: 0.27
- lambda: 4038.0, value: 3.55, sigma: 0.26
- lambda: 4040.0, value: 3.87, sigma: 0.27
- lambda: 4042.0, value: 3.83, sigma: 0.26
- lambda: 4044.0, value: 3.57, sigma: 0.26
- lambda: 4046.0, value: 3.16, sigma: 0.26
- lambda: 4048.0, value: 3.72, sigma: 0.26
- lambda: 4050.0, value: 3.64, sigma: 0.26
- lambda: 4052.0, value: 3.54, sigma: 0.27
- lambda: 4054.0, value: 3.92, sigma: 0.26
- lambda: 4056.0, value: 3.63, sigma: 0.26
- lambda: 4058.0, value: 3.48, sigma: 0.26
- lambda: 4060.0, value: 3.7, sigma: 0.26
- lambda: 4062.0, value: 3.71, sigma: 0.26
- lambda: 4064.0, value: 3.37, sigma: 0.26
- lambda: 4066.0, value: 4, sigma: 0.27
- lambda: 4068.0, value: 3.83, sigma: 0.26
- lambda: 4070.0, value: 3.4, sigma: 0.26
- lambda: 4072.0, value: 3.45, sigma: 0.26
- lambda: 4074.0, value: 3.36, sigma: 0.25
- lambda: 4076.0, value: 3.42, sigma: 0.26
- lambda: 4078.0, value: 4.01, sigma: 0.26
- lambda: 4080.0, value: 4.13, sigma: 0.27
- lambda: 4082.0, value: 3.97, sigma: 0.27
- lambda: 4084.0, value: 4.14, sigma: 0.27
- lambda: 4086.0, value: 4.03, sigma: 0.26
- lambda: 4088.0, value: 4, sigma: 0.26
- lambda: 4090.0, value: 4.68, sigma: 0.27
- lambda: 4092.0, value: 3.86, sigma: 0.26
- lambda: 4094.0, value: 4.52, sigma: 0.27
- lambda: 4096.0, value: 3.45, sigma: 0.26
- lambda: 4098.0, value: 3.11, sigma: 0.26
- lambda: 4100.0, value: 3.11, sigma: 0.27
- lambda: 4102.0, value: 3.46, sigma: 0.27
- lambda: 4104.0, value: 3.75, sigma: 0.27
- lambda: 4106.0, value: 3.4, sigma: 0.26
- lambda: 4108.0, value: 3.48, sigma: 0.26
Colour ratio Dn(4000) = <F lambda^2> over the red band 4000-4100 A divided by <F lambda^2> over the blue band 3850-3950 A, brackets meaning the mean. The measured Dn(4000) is 1.87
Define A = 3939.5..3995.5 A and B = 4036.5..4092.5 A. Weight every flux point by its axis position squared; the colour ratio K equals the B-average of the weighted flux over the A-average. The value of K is 1.6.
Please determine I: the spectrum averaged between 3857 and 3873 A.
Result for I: 2.06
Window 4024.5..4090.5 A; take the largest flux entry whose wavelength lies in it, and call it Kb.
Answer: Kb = 4.68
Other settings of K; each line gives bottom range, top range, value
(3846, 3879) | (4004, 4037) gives 2.08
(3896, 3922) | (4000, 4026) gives 1.43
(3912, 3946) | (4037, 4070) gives 1.94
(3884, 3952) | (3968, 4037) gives 1.53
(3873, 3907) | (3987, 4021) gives 1.72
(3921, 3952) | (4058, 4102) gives 2.08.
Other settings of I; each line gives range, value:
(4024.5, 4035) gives 3.97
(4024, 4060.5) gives 3.74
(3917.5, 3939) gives 1.8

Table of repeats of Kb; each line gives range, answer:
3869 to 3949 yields 3.18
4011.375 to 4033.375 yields 4.45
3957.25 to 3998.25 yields 3.72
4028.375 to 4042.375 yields 3.89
